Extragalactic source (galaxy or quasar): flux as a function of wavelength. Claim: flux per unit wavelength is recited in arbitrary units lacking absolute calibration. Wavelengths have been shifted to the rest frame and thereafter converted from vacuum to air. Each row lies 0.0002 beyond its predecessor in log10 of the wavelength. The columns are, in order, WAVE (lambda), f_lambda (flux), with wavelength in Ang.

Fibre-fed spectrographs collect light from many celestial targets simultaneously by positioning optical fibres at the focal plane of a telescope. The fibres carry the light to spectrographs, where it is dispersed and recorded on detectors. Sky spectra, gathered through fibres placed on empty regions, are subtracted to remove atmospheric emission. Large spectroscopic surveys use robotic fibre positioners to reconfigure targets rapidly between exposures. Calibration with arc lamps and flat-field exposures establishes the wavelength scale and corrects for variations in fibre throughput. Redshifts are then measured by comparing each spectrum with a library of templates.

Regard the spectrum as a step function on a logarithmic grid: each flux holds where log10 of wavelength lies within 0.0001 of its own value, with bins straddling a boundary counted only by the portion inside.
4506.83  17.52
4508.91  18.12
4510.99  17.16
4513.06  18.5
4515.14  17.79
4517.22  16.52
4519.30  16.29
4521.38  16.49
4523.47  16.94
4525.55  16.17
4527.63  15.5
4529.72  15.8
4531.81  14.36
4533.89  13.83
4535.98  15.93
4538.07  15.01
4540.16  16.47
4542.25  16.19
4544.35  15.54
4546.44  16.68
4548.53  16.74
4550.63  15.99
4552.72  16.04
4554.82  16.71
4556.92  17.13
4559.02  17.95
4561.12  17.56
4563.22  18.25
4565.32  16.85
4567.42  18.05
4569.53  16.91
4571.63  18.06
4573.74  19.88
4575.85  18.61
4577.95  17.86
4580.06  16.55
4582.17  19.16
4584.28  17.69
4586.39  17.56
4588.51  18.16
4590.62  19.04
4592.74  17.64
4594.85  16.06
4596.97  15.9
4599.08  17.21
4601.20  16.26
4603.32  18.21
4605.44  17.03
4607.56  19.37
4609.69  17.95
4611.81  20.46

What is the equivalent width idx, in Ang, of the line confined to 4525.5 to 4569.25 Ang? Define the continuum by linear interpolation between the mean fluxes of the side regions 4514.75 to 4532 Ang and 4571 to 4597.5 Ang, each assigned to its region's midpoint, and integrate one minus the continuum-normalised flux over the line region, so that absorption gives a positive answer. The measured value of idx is 1.4 Ang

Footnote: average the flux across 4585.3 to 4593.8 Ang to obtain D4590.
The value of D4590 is 18.1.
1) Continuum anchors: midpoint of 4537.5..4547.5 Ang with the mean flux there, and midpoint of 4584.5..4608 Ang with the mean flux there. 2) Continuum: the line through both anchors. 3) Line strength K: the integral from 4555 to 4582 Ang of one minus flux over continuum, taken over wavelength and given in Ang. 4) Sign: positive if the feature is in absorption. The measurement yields -1.77 Ang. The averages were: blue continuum 16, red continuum 17.5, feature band 17.8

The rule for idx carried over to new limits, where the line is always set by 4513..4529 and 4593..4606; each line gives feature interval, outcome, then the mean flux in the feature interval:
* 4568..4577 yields -0.8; 18.3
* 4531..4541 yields 0.9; 15.1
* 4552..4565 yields -0.4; 17.3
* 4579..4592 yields -0.9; 18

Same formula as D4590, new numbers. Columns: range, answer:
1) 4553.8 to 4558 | 16.9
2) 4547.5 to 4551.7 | 16.4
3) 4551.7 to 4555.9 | 16.4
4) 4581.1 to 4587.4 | 18.1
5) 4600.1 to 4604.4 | 17.2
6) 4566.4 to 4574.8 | 18.2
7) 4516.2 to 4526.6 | 16.5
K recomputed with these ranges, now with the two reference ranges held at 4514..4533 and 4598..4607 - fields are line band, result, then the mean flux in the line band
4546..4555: 0.1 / 16.4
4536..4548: 0.3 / 16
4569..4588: -1.2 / 18.1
